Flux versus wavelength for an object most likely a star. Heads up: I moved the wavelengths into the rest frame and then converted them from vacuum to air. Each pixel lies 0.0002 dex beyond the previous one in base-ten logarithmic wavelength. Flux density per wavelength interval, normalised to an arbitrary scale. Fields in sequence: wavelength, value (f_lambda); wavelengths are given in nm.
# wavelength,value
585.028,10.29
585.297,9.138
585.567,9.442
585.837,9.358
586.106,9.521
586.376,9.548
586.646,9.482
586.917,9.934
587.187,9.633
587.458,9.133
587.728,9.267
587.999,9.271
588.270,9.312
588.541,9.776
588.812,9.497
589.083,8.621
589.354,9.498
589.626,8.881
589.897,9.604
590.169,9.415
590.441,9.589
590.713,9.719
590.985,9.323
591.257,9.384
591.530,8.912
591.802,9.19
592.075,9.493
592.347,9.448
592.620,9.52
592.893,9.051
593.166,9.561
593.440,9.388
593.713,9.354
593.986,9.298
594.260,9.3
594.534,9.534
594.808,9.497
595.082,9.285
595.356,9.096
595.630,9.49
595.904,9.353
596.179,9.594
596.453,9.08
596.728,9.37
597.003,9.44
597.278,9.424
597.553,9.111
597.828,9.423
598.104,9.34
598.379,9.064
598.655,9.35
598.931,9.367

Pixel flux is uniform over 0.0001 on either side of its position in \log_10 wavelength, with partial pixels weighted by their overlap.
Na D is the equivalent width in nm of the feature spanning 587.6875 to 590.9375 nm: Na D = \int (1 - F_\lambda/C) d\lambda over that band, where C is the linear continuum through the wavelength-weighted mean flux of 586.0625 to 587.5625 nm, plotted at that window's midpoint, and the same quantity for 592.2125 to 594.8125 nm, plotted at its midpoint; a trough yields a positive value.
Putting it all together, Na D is 0.04 nm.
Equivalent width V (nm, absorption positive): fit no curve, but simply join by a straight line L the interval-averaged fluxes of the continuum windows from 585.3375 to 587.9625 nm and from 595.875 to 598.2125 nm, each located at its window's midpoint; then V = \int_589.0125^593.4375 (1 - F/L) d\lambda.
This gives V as 0.033 nm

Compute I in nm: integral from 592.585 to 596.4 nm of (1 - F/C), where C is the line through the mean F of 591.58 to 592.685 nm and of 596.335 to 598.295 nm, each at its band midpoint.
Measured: -0.01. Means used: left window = 9.37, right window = 9.31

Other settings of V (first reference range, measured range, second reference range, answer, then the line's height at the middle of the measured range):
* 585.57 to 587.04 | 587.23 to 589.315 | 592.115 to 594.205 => 0.046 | 9.5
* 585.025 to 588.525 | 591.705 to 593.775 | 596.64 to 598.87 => 0.001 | 9.38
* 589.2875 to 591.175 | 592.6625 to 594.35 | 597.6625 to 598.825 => 0.006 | 9.37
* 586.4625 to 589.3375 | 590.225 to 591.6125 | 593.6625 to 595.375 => -0.004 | 9.38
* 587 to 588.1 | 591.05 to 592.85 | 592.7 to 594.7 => 0.009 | 9.36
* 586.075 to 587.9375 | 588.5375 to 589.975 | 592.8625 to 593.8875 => 0.029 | 9.45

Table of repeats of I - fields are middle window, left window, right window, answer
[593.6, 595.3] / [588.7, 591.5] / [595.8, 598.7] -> -0.01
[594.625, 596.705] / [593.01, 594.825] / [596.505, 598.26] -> 0.00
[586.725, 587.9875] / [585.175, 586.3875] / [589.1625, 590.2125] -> -0.02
